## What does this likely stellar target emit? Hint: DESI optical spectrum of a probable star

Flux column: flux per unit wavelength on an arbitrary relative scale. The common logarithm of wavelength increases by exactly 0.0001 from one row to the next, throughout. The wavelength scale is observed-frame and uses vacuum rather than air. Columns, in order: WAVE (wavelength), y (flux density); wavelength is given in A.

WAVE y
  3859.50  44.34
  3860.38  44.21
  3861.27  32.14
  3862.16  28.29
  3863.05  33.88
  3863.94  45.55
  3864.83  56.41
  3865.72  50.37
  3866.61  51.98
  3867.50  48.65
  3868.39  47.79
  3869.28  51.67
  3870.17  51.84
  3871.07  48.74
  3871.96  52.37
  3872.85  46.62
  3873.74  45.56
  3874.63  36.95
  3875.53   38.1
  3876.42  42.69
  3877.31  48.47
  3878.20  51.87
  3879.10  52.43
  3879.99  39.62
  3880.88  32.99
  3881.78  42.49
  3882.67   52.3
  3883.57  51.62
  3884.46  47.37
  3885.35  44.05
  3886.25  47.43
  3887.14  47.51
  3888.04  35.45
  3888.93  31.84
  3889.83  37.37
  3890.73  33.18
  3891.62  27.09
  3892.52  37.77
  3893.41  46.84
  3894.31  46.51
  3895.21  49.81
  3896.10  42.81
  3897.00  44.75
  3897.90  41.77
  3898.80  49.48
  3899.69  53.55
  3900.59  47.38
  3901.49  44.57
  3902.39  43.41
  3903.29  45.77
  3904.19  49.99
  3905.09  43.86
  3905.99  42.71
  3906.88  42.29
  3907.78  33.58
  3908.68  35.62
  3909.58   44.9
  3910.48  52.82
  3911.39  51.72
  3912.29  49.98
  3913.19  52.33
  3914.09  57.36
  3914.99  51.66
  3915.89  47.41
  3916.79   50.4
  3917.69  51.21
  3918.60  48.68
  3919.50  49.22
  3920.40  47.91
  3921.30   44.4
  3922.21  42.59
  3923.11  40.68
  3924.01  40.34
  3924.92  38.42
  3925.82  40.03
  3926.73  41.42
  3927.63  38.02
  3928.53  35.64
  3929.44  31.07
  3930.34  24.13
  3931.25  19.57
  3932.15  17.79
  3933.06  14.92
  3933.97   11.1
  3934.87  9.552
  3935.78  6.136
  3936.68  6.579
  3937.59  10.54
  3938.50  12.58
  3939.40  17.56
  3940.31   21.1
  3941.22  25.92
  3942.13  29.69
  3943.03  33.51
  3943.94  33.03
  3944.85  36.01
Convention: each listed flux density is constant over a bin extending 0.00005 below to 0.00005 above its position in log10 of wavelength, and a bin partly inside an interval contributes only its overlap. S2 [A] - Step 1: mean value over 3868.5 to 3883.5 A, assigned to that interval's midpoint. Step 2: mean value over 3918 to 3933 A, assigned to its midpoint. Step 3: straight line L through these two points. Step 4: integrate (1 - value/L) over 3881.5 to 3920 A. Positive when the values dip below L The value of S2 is -3.7 A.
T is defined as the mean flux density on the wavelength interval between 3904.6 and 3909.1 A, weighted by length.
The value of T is 39.8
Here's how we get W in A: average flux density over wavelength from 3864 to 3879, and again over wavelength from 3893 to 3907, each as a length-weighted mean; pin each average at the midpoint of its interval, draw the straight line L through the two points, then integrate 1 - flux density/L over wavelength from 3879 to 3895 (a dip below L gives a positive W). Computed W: 1.8 A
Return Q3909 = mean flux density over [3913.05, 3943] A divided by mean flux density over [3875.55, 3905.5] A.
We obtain 0.7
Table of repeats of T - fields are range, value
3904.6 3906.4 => 43.4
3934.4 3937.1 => 7.49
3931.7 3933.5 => 16.4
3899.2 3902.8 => 47.3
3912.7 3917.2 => 51.9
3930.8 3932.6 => 18.7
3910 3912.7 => 51.3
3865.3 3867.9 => 50.4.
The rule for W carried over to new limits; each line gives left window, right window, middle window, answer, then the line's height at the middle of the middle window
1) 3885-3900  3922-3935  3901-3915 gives -3.64 A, 36.9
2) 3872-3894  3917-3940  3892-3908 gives -3.02 A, 37.8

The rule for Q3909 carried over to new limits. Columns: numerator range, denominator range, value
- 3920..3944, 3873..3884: 0.61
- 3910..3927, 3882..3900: 1.09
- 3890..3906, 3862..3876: 0.95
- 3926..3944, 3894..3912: 0.49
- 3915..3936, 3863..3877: 0.74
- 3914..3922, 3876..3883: 1.09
